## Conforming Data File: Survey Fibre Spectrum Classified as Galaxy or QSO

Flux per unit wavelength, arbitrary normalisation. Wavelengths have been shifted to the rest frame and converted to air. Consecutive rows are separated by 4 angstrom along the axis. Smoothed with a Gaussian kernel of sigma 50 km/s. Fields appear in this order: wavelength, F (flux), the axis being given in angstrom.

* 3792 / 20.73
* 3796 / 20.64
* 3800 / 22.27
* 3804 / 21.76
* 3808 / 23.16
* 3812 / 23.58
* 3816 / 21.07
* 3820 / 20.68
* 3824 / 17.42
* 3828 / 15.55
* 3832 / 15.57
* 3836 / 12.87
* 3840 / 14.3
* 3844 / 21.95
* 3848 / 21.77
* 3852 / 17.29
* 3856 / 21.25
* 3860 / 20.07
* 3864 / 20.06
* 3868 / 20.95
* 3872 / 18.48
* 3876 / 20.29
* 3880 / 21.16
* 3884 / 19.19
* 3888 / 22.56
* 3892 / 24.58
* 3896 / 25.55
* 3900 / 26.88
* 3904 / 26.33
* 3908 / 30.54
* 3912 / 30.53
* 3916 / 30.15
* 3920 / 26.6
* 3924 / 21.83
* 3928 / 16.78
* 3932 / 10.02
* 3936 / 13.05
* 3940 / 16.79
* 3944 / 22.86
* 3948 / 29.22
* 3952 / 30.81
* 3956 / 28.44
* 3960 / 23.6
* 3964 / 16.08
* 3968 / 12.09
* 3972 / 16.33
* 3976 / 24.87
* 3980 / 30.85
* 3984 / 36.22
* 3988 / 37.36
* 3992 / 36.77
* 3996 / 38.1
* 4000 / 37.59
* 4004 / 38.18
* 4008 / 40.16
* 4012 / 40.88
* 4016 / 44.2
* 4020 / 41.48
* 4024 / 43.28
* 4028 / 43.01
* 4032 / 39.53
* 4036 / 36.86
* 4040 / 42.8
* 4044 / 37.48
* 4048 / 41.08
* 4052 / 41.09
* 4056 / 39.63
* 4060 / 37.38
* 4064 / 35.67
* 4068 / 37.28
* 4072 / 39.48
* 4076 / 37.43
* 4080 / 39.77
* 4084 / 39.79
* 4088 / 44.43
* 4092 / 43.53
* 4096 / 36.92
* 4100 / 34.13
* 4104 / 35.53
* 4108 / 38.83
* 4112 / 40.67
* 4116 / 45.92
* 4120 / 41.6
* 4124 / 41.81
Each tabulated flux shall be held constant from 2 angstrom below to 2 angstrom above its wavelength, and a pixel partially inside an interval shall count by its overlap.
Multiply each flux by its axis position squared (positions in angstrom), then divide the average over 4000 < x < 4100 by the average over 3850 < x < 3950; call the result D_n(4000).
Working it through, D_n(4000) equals 1.9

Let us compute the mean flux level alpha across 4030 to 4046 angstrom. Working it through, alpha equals 39.2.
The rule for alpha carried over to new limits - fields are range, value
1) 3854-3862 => 20.7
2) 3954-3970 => 20.1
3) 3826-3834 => 15.6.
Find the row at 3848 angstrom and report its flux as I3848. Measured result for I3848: 21.77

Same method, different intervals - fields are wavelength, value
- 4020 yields 41.48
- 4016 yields 44.2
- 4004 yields 38.18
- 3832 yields 15.57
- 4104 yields 35.53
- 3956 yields 28.44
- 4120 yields 41.6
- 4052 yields 41.09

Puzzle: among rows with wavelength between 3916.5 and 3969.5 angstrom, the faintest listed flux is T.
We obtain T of 10.02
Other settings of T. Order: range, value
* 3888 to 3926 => 21.83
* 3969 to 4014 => 16.33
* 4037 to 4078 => 35.67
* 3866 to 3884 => 18.48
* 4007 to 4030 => 40.16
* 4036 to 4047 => 36.86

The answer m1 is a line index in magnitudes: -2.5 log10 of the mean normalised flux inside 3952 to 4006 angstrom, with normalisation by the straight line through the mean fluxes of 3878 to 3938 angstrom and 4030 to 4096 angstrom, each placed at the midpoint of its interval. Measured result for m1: 0.07 mag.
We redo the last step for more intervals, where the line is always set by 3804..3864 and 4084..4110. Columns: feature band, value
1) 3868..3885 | 0.12 mag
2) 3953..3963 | 0.12 mag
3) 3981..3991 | -0.18 mag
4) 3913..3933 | 0.16 mag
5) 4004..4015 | -0.24 mag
